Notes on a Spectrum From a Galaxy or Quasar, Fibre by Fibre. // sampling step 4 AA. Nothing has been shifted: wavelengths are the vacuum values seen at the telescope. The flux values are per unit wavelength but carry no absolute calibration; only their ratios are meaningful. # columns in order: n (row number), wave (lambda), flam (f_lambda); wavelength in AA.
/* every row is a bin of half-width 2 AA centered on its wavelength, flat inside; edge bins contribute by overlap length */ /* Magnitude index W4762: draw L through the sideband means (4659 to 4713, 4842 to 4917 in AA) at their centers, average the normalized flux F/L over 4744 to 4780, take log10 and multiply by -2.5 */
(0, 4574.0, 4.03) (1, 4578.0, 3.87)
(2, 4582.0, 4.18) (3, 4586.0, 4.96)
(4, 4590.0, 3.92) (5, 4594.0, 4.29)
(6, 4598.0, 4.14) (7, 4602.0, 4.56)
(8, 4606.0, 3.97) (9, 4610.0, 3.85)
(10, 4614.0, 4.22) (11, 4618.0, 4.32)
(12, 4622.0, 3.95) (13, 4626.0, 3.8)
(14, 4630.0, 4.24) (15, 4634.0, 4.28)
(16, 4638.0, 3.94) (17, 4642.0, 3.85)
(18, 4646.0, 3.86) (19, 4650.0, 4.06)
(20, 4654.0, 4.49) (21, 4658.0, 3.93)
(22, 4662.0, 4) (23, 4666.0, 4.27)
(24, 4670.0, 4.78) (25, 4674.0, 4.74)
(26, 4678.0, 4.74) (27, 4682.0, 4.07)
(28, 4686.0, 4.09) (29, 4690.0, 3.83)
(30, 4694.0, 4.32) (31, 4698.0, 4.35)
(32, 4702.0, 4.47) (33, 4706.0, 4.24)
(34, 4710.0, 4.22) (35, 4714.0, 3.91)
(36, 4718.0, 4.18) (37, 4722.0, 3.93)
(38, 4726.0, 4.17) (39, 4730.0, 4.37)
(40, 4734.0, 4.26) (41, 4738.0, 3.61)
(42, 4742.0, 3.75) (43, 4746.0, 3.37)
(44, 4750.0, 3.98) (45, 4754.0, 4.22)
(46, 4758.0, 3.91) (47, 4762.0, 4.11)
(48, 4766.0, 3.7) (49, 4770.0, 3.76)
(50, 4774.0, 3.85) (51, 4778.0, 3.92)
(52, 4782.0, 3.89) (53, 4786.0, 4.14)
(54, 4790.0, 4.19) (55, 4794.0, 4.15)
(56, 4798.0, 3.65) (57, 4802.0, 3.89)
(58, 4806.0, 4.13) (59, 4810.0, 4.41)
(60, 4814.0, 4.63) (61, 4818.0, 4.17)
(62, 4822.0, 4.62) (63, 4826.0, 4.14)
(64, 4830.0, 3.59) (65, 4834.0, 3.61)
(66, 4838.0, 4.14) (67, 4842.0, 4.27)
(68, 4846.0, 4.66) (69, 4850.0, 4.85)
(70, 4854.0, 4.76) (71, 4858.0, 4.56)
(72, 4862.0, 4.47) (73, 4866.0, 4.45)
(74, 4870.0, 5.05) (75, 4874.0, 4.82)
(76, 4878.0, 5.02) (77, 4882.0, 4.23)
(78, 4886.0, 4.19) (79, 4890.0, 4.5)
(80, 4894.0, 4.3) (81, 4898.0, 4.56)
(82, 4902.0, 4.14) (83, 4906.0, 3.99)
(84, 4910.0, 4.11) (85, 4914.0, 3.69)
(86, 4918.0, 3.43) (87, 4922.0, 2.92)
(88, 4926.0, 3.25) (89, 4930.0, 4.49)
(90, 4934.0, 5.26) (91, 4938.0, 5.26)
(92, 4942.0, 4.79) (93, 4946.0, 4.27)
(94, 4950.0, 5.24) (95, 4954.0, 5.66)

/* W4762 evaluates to 0.129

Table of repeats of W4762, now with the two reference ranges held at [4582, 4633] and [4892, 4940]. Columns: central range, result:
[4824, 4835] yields 0.09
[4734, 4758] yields 0.09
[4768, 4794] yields 0.05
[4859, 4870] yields -0.11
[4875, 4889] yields -0.10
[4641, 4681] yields -0.03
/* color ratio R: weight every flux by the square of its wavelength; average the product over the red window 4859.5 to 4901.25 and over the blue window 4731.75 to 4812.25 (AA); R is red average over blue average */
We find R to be 1.20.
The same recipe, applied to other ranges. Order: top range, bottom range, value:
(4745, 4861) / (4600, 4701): 1.05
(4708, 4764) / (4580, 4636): 1.01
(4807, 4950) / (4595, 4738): 1.14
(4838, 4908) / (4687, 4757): 1.18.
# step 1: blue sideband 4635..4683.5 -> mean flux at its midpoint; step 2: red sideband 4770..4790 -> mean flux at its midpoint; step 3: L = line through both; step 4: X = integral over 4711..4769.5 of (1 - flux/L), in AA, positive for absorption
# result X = 1.2 AA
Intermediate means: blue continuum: 4.23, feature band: 3.96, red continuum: 3.95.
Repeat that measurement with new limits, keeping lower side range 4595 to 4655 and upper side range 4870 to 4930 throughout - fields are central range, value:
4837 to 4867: -3.0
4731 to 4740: 0.3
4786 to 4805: 0.6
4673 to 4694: -0.9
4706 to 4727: 0.1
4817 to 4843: 0.3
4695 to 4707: -0.7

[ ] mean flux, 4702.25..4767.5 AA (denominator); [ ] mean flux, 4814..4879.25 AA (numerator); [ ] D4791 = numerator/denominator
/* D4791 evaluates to 1.1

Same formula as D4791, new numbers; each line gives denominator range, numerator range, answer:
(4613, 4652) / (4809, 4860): 1.07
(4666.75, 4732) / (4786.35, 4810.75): 0.95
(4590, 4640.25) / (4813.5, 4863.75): 1.05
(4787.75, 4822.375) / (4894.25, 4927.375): 0.91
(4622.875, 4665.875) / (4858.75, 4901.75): 1.12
